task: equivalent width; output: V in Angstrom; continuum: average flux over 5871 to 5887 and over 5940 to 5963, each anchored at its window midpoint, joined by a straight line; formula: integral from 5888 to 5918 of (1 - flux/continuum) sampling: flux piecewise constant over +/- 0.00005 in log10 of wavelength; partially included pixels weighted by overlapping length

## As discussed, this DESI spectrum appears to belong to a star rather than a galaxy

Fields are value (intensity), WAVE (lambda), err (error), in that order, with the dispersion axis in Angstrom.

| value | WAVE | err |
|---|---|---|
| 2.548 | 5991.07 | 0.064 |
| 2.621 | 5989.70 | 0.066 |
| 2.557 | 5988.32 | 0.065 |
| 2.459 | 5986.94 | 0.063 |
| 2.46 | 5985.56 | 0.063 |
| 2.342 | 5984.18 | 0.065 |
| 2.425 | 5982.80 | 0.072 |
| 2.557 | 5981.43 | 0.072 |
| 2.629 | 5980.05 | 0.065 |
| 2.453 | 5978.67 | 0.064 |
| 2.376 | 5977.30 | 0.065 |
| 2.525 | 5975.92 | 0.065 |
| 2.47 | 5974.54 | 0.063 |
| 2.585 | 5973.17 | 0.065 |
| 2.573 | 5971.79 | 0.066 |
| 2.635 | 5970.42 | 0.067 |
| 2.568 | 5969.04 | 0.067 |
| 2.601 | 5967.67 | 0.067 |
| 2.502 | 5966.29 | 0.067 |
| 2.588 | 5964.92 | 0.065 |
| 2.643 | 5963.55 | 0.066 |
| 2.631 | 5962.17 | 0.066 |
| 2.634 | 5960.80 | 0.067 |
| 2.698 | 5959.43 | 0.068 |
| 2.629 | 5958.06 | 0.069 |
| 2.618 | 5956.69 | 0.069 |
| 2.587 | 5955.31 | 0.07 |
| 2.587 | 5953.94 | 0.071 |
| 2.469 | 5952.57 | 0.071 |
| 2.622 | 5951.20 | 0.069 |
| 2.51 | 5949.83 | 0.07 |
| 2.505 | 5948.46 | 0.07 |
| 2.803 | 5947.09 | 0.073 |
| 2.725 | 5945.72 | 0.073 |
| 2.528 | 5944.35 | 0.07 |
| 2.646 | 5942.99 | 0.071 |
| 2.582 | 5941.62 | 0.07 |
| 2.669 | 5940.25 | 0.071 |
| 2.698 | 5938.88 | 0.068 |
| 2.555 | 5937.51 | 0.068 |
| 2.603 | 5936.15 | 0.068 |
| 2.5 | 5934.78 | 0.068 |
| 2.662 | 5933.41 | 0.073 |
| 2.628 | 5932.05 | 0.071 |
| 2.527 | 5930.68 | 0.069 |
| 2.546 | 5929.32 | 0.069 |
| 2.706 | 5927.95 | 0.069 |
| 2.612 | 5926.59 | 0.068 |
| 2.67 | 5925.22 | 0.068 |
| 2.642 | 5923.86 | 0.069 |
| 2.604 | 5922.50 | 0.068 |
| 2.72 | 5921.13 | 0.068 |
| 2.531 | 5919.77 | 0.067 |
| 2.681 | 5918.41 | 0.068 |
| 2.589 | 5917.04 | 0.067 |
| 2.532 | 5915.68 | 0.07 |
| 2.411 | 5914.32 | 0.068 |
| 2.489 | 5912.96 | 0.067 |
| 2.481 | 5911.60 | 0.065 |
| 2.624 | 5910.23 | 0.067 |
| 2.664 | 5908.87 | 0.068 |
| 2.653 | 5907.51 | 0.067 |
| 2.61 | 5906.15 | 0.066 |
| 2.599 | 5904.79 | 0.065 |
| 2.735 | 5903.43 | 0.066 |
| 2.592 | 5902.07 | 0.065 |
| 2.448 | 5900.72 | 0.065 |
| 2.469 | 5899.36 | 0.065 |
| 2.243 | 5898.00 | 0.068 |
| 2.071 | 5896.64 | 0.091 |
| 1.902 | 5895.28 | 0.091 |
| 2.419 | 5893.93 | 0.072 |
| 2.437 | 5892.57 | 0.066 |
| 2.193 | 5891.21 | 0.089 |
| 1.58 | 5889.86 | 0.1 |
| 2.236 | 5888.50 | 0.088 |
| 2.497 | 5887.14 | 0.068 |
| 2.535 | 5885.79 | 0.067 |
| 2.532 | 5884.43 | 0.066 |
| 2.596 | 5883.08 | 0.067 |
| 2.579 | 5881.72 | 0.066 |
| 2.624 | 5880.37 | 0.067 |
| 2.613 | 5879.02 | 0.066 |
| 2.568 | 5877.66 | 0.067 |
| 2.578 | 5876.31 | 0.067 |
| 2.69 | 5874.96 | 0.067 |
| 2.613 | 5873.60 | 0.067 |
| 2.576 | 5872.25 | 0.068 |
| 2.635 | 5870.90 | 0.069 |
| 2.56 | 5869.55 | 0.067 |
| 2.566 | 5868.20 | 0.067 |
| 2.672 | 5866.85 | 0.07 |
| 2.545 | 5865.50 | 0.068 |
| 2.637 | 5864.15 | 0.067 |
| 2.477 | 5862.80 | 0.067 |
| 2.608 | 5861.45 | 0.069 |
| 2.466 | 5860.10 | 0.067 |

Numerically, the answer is 2.2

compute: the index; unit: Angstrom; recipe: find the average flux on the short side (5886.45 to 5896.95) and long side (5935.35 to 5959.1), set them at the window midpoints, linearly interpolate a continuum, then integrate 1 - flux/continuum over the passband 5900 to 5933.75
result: -3.3 Angstrom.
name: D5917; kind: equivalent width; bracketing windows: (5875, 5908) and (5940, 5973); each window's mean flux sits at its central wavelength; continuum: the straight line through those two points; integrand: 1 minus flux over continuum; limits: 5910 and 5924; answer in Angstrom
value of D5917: -0.38 Angstrom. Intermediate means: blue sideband 2.43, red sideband 2.61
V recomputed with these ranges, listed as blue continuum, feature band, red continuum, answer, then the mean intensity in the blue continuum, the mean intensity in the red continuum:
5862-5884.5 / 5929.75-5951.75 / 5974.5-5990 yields -0.72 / 2.59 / 2.49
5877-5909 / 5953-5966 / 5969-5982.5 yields -0.54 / 2.43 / 2.53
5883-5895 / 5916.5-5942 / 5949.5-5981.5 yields -1.78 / 2.31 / 2.57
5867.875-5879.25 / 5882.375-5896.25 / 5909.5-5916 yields 1.49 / 2.6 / 2.51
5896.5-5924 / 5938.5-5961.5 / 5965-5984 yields -0.74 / 2.55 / 2.53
